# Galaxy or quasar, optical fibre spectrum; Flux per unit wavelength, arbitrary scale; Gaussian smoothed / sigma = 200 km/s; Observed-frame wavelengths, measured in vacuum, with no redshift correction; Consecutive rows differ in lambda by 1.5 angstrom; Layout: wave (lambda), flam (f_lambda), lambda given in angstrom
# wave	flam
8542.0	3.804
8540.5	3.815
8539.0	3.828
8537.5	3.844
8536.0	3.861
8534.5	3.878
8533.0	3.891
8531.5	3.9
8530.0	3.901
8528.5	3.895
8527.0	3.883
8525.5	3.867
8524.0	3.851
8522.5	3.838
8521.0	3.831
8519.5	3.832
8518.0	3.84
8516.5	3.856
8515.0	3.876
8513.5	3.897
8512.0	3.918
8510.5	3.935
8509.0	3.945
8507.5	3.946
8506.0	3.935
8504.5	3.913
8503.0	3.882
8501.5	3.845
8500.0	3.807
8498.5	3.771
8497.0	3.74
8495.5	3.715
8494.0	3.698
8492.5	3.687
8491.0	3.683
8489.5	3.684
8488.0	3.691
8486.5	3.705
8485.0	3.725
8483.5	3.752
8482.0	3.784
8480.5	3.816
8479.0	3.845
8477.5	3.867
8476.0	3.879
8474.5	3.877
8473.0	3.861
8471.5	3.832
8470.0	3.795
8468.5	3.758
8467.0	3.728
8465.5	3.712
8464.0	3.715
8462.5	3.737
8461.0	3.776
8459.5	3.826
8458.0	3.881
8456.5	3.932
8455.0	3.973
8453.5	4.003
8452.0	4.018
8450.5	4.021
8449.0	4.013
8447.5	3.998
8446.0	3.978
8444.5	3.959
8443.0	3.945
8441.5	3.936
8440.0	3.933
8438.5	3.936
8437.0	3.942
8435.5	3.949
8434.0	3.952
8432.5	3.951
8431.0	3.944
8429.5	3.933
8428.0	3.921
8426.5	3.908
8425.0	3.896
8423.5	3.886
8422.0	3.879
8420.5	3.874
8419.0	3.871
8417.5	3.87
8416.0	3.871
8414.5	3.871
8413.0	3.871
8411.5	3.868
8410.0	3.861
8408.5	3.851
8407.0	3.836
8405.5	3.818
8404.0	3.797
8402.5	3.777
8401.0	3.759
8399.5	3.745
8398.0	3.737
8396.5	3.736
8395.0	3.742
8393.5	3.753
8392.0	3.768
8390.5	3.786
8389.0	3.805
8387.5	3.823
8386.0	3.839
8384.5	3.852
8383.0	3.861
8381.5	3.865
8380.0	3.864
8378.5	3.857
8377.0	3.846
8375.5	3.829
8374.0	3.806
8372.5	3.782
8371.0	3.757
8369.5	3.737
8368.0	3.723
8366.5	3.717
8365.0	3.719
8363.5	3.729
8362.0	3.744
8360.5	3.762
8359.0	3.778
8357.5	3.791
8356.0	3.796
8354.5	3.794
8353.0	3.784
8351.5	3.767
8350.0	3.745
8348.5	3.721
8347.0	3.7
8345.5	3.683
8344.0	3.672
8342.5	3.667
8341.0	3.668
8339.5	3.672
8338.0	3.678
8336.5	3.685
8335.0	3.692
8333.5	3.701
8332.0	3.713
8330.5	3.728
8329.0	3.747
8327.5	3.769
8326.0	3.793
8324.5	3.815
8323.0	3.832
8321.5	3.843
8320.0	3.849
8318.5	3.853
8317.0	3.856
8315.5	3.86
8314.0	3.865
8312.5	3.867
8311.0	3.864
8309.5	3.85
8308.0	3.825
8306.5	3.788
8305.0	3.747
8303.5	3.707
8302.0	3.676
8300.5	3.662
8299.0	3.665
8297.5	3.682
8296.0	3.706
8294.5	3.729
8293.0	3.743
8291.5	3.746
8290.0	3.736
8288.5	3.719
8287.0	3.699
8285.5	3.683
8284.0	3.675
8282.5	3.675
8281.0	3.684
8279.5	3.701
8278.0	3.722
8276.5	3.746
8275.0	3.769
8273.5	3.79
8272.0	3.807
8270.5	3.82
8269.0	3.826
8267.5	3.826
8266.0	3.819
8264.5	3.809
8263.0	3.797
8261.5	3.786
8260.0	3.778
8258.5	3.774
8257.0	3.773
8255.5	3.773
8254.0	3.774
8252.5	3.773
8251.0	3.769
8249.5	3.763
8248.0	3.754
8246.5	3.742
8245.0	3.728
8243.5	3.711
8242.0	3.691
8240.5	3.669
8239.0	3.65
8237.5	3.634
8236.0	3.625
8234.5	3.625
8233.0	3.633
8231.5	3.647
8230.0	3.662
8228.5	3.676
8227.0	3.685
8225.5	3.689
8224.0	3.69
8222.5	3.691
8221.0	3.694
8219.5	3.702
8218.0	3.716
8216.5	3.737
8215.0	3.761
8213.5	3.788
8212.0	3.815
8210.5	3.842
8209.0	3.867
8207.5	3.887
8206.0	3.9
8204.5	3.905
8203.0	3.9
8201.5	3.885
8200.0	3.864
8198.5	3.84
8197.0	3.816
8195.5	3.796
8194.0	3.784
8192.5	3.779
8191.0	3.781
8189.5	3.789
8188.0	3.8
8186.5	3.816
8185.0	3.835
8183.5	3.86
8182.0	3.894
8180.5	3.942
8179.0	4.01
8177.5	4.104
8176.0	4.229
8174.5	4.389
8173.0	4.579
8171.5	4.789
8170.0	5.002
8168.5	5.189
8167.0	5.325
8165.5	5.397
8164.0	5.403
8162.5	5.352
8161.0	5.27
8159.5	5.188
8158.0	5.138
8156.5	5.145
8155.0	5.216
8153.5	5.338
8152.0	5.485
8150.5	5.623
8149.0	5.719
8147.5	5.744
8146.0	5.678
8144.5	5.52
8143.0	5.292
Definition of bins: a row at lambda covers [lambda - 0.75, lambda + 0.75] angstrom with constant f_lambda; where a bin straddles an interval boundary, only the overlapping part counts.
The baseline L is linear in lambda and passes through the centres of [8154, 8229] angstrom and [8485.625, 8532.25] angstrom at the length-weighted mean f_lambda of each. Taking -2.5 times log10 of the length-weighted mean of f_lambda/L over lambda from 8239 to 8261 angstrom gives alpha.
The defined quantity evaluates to 0.10 mag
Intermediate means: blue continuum 4.19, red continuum 3.83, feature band 3.75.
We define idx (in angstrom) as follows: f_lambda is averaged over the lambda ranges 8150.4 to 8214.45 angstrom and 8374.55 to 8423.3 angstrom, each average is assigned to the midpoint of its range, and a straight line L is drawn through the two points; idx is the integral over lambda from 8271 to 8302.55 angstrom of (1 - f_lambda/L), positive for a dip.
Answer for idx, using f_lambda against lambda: 3.0 angstrom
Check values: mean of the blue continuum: 4.37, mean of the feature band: 3.72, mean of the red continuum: 3.83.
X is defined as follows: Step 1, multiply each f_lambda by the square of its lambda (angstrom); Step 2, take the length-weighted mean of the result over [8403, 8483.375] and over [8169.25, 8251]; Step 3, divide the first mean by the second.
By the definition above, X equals 1.1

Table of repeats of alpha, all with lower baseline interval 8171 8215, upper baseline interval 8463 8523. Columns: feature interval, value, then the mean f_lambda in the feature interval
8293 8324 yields 0.03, 3.79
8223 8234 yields 0.07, 3.67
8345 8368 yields 0.03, 3.75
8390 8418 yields 0.01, 3.81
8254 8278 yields 0.03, 3.79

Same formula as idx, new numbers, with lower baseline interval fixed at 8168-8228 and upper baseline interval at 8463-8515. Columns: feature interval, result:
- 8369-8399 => 0.4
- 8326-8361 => 1.3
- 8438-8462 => -0.8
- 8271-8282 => 0.5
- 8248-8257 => 0.3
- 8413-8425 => -0.1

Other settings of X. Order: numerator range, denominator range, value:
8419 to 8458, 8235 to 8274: 1.10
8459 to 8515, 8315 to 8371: 1.05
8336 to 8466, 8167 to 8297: 1.04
